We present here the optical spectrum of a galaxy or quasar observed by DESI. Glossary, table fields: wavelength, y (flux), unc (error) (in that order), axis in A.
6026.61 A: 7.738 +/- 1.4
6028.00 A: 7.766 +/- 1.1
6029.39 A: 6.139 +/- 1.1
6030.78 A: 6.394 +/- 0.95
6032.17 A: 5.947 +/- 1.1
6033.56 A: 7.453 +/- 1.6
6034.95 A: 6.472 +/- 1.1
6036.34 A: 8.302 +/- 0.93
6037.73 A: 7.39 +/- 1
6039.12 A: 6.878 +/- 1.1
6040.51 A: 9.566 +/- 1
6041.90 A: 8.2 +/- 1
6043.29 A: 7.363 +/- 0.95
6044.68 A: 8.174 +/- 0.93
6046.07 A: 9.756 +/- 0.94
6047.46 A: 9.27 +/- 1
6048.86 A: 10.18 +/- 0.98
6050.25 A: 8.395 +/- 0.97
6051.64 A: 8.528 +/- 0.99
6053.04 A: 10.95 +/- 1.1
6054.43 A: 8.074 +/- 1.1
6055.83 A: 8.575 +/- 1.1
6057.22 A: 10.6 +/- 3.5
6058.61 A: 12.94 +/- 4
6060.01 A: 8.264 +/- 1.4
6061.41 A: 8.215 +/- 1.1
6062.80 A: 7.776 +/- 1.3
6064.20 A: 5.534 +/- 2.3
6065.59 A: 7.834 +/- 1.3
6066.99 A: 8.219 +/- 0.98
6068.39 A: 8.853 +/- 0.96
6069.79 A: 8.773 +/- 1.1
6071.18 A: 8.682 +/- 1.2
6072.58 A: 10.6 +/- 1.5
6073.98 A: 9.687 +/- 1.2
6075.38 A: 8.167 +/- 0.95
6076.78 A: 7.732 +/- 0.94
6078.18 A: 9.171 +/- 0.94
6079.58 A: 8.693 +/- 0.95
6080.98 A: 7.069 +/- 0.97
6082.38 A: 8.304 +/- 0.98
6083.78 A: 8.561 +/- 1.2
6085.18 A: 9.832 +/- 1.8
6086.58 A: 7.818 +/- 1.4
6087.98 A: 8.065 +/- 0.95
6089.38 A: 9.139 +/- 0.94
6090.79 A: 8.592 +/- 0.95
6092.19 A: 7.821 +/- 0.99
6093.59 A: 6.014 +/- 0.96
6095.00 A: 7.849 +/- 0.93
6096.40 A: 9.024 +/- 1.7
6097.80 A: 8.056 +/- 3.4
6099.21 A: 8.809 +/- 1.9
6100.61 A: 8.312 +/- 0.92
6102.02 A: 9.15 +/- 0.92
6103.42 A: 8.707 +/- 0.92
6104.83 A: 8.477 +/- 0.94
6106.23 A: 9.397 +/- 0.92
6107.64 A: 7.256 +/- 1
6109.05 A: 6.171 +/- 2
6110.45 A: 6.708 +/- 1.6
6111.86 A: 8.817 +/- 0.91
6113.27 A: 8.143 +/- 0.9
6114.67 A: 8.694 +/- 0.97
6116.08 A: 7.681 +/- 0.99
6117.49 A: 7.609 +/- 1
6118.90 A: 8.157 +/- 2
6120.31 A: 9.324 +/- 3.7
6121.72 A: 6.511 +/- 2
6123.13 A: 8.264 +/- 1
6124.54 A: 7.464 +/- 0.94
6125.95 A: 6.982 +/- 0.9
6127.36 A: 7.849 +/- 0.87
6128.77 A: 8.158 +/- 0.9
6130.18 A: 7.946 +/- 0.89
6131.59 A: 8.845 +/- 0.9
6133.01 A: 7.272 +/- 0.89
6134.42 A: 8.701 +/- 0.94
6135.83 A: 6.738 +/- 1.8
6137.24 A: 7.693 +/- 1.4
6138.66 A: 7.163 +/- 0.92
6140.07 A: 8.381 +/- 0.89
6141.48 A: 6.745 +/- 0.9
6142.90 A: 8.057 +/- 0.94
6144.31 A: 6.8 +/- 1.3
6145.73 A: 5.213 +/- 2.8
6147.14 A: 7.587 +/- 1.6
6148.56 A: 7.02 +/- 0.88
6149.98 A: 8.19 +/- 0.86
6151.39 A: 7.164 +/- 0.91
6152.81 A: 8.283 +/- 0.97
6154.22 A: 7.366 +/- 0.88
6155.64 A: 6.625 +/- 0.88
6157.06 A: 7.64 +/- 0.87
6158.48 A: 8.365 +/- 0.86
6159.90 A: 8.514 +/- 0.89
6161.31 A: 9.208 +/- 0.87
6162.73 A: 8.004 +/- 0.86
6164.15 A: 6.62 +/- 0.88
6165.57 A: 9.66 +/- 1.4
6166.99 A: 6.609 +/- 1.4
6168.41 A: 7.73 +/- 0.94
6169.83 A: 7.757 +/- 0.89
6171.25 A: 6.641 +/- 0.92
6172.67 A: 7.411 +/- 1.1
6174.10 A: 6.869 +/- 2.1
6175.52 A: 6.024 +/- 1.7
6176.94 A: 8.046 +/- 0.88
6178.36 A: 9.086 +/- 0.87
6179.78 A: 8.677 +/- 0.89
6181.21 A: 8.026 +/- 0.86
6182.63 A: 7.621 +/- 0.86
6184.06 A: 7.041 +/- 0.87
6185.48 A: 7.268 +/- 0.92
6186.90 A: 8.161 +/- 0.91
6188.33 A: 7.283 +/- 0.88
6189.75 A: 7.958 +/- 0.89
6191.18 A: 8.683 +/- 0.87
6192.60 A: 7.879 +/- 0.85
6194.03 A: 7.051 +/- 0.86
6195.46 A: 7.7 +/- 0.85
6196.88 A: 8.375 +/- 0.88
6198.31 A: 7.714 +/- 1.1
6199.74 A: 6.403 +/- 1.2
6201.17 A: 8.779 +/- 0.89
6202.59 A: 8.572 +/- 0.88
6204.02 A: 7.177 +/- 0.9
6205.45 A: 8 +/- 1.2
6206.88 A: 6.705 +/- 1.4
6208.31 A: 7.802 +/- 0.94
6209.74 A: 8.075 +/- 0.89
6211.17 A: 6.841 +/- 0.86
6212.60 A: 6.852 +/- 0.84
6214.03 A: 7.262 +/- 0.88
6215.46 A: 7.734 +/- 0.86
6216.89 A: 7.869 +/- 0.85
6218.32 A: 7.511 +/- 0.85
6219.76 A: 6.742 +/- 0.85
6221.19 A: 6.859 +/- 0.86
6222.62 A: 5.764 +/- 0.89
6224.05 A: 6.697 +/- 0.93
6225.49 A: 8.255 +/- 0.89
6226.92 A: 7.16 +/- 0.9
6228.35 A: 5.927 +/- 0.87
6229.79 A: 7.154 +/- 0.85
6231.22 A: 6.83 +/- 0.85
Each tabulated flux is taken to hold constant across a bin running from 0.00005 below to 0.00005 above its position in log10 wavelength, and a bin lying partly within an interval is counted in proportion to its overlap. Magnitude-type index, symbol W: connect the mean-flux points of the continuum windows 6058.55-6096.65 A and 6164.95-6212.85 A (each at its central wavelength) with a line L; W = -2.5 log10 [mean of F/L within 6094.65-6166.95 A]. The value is 0.025 mag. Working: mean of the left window 8.39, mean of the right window 7.66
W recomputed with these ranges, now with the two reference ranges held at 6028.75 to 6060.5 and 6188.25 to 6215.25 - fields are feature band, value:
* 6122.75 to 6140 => 0.03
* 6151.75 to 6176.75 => 0.03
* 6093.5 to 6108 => -0.03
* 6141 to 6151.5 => 0.12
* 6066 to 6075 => -0.09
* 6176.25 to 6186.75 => -0.03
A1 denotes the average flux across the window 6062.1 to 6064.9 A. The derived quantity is 6.68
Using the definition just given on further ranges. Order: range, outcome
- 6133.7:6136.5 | 7.74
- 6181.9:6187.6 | 7.53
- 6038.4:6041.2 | 8.22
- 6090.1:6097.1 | 7.86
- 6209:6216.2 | 7.36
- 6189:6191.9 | 8.32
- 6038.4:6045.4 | 8.05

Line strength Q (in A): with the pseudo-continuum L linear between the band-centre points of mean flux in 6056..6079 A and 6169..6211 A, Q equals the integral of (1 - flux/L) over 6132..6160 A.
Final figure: 2.1 A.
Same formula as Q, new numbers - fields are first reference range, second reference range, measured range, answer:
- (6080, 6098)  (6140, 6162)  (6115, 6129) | 0.1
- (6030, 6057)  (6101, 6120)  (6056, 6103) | -2.2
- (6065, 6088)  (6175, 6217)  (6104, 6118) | 0.7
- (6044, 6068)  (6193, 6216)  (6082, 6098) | 0.6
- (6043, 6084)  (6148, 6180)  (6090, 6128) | 1.4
